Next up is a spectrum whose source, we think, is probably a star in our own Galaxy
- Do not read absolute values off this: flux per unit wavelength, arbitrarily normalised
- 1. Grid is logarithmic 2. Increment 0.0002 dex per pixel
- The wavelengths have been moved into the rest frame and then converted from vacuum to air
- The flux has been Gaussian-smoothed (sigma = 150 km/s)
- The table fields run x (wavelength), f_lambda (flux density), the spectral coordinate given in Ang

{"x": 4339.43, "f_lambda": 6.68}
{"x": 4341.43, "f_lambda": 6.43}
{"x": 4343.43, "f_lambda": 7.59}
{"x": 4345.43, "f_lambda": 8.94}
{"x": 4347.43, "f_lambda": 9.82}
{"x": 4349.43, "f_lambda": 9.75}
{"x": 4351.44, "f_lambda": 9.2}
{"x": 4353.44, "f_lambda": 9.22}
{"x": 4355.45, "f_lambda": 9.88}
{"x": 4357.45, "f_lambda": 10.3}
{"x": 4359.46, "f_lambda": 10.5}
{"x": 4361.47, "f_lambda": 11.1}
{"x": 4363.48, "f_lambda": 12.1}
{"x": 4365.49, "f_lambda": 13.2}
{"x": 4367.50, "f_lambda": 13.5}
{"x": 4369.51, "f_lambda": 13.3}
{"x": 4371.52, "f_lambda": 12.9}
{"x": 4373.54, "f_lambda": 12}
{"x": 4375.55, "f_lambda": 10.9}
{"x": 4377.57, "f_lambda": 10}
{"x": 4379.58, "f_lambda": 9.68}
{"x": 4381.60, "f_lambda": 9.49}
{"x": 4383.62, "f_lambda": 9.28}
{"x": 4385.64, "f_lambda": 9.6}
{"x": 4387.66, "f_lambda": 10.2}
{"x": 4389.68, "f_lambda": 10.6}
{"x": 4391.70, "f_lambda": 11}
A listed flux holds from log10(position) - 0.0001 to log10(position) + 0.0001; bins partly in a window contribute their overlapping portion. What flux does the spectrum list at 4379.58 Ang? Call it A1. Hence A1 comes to 9.68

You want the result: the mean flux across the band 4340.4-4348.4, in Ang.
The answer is 8.18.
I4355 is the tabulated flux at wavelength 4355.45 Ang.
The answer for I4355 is 9.88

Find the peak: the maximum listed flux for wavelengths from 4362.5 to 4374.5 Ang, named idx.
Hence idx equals 13.5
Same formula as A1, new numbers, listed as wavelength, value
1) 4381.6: 9.49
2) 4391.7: 11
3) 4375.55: 10.9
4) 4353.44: 9.22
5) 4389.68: 10.6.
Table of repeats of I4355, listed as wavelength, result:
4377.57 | 10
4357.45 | 10.3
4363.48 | 12.1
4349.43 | 9.75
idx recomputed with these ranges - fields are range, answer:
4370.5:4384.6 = 12.9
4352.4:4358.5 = 10.3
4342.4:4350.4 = 9.82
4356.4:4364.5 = 12.1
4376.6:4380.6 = 10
